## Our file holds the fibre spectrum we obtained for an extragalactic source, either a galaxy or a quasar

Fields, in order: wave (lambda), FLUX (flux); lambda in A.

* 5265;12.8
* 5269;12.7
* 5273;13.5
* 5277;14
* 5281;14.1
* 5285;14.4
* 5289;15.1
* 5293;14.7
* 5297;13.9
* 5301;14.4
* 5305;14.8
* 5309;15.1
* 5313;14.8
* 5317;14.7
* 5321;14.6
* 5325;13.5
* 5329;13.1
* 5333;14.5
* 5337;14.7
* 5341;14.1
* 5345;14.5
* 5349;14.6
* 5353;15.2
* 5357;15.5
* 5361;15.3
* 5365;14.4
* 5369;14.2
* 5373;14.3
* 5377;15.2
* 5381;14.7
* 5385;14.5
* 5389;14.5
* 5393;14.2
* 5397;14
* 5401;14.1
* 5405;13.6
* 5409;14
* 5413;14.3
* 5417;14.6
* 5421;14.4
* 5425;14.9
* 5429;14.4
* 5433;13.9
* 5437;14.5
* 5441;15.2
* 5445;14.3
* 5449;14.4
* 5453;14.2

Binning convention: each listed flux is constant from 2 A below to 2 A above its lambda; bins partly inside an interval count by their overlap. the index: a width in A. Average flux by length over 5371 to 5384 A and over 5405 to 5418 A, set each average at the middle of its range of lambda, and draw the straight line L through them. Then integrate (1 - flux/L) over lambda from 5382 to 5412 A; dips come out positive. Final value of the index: 0.5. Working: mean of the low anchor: 14.7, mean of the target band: 14.2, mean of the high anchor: 14.2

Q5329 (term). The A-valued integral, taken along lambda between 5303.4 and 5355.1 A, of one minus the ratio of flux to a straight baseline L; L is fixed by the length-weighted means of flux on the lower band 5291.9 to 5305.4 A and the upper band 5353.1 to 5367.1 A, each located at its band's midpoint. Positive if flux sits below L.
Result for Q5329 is 0.89 A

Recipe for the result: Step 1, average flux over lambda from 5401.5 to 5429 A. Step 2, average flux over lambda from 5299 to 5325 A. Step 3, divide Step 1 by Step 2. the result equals 0.98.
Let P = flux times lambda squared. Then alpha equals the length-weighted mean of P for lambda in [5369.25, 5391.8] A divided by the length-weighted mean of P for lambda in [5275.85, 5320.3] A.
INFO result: 1.0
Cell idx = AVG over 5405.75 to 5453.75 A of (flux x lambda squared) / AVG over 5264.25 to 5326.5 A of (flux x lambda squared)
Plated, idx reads 1.06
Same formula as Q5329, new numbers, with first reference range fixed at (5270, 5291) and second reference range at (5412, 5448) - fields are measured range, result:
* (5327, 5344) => 0.2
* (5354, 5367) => -0.7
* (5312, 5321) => -0.3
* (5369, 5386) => -0.3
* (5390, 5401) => 0.2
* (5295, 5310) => -0.3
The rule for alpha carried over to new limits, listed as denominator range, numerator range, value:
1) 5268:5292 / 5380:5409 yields 1.05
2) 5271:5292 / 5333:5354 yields 1.05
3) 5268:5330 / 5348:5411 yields 1.05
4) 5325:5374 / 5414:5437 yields 1.02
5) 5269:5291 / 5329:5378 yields 1.07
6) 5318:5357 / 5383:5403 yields 1.01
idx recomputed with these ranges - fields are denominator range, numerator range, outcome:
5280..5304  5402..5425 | 1.03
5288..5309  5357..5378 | 1.04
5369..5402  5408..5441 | 1.01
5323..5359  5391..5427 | 1.01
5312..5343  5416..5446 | 1.06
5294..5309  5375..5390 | 1.05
